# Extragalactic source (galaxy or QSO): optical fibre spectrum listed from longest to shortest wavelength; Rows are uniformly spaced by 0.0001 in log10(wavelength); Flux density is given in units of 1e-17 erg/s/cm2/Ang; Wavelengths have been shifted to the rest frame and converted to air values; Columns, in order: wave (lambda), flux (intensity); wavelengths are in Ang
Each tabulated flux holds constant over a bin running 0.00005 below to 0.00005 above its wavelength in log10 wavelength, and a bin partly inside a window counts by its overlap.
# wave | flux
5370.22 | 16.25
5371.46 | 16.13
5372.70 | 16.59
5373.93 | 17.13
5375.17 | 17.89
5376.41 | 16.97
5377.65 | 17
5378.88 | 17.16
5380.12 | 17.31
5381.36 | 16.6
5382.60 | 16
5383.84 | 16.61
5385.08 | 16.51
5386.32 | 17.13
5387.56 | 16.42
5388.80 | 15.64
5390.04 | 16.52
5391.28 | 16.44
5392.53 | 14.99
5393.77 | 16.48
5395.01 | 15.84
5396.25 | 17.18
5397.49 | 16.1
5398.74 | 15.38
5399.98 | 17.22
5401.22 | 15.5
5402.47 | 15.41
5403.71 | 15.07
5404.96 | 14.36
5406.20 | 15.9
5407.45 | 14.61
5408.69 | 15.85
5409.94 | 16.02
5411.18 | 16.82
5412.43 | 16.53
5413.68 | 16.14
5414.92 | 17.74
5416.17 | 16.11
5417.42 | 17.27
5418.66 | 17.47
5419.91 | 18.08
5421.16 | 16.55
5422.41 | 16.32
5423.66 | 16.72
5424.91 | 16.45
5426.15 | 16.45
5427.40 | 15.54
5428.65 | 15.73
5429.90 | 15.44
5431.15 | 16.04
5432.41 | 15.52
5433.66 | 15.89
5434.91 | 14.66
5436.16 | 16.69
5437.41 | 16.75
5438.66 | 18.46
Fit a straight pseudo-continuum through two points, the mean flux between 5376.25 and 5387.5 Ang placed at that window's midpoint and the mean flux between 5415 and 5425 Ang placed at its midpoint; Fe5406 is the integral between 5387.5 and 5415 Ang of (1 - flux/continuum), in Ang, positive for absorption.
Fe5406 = 1.5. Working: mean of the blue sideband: 16.8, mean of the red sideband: 16.9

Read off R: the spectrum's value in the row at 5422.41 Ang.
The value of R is 16.32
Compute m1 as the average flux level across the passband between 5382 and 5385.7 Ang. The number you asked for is 16.4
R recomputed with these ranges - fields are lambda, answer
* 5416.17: 16.11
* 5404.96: 14.36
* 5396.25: 17.18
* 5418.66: 17.47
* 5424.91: 16.45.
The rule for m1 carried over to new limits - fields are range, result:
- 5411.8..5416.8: 16.6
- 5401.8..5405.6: 14.9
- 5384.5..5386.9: 16.8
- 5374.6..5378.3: 17.3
